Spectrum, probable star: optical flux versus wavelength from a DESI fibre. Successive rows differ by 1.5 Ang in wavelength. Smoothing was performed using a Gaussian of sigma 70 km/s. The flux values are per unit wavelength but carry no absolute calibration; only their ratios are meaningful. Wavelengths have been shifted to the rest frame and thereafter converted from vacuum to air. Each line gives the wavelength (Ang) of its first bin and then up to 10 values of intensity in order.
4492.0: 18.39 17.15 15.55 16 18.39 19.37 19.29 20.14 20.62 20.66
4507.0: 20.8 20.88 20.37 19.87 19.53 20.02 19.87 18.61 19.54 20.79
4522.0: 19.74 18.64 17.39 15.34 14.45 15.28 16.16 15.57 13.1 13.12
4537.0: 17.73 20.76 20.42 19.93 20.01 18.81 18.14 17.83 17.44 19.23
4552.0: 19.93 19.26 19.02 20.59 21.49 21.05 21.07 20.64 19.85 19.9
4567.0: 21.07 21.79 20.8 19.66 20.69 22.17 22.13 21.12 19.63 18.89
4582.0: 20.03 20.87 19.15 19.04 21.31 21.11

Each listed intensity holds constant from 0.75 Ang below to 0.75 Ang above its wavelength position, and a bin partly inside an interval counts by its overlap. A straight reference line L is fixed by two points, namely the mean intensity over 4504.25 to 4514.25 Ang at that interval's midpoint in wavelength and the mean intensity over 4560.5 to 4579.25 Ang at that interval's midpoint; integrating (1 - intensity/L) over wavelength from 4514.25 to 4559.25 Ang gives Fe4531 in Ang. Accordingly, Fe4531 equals 5.0 Ang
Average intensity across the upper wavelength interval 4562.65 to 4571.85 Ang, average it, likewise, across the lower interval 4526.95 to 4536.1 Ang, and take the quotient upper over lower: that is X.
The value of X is 1.40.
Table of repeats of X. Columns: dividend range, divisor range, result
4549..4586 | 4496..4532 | 1.08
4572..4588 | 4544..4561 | 1.05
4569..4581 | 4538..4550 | 1.08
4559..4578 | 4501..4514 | 1.03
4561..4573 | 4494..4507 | 1.09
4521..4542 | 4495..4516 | 0.87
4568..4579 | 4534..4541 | 1.20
